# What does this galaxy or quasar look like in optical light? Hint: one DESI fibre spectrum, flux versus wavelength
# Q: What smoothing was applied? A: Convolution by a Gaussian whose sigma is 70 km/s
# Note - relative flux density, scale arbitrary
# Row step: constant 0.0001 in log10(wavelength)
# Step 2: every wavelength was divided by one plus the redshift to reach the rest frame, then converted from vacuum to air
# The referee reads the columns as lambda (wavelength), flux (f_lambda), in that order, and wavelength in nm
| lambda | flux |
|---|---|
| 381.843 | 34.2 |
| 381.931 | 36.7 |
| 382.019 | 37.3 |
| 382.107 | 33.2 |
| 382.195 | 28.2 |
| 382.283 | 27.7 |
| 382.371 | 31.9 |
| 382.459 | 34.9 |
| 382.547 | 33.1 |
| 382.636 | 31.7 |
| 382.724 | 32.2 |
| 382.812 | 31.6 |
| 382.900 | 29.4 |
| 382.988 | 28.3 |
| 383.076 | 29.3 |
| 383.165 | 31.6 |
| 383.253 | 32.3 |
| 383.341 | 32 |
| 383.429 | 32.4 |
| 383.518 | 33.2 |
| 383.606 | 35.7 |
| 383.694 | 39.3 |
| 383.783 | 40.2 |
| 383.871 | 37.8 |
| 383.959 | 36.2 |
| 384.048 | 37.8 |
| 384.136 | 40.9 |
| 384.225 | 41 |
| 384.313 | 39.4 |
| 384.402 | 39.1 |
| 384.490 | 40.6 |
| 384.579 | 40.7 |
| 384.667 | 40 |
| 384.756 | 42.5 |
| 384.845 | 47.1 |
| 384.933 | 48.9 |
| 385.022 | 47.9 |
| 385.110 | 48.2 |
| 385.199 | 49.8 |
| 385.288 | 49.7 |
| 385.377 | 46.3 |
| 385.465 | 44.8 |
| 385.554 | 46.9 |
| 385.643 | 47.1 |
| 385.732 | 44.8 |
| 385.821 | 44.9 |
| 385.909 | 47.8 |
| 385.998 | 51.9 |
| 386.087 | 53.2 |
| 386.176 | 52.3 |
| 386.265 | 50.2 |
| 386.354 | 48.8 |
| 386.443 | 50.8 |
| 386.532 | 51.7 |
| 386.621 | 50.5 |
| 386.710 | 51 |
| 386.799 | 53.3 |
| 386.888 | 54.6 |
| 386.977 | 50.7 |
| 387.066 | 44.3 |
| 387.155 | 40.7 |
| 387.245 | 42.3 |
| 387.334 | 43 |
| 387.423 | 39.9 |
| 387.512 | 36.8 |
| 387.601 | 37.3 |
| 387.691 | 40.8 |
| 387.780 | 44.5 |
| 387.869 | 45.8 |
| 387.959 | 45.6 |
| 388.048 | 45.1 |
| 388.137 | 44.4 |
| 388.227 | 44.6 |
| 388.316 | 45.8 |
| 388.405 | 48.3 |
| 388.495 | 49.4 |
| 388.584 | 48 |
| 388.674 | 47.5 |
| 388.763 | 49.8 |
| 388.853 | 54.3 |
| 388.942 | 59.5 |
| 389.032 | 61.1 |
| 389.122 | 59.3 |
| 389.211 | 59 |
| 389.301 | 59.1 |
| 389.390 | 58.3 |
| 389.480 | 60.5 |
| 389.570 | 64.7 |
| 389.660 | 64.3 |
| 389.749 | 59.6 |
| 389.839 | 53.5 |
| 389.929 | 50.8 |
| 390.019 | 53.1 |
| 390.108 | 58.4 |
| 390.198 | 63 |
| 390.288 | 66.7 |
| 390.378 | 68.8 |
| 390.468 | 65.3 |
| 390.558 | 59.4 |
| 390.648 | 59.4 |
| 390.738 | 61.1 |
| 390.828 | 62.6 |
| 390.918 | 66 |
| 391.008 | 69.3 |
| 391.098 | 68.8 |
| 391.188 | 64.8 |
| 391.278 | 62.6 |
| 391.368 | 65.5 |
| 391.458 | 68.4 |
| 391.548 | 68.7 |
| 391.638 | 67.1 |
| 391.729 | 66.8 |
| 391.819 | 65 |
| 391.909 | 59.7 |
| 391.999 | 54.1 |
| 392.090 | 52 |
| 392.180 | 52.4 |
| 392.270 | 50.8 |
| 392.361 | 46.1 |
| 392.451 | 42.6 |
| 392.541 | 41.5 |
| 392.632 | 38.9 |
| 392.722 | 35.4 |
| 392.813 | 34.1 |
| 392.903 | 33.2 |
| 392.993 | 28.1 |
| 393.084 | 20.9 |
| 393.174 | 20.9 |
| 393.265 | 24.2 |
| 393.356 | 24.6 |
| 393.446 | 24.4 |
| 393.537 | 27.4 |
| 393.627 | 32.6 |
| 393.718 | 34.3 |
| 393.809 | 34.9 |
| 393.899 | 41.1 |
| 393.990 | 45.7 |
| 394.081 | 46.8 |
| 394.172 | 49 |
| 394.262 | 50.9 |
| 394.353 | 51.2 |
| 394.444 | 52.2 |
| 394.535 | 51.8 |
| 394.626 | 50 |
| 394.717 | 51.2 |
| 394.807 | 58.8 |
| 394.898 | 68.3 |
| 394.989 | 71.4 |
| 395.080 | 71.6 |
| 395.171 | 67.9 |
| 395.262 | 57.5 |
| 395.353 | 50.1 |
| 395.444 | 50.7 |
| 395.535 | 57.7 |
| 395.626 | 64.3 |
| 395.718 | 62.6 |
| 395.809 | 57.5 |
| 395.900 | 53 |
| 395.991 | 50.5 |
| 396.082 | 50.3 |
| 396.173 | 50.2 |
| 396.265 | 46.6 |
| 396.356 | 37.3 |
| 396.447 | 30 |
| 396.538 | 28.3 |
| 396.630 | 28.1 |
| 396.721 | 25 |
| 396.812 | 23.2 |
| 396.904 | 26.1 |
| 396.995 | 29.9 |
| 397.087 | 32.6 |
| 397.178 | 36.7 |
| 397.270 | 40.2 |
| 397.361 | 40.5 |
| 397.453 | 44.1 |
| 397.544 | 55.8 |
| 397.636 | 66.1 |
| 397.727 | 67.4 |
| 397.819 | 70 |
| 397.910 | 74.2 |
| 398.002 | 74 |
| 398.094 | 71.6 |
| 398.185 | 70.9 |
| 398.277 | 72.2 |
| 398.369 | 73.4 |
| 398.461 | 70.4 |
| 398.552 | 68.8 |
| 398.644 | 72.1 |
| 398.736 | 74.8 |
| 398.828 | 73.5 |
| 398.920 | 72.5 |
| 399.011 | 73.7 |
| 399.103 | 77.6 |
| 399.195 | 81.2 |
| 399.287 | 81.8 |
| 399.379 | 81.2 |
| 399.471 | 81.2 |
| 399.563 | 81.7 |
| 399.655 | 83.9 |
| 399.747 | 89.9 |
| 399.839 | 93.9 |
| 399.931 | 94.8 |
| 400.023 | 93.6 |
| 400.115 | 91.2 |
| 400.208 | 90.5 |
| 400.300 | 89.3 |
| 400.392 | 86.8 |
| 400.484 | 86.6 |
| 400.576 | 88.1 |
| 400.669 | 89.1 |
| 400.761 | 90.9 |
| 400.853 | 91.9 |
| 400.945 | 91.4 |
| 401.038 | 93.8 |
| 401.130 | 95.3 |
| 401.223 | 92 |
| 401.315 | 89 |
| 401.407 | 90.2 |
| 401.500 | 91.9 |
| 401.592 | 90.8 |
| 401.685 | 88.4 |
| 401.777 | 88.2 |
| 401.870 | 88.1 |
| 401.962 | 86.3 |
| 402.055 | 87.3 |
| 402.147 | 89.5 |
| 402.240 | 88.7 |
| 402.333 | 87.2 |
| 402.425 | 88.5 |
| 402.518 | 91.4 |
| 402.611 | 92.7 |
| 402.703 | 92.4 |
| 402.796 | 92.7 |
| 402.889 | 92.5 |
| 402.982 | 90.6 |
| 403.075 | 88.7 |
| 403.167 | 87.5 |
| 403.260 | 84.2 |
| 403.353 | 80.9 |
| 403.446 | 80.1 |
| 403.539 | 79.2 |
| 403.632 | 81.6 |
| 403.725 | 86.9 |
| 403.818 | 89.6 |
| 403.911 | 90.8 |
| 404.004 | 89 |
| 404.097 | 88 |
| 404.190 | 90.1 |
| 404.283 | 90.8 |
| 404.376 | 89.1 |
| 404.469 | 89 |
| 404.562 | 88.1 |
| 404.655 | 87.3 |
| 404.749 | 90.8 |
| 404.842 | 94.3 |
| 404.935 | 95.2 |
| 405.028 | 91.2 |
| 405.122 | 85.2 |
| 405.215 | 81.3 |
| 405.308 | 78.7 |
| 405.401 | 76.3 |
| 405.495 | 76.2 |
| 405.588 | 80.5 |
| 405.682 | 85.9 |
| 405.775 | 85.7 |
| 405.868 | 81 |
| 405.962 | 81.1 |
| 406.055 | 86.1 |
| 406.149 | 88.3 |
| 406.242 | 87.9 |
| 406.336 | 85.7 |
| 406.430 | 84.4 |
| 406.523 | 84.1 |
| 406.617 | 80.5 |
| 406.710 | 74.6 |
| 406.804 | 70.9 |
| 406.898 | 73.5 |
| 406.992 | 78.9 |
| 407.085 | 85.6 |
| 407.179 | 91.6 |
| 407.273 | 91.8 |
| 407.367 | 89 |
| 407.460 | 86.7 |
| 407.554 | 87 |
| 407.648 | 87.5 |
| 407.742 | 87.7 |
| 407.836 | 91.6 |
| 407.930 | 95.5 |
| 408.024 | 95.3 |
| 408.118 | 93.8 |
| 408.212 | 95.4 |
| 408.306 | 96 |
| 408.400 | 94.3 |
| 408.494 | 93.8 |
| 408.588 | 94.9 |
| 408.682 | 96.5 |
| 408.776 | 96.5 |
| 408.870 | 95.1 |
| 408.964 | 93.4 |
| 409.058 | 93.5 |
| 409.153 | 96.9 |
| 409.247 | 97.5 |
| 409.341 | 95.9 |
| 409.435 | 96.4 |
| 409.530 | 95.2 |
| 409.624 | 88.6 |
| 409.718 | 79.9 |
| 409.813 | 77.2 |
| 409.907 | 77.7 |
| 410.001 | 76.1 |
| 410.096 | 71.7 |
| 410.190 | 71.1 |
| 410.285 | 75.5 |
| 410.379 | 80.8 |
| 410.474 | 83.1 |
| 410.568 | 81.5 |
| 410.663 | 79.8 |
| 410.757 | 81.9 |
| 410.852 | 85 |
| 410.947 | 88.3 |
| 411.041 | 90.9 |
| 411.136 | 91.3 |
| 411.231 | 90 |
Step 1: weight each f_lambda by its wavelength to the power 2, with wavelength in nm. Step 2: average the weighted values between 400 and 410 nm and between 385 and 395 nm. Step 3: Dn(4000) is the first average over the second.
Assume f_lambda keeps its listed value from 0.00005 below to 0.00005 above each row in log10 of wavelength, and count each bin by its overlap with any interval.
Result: 1.9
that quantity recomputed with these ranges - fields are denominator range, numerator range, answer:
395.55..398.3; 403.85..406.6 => 1.83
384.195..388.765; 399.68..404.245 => 2.09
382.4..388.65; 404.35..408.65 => 2.26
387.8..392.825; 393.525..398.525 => 0.94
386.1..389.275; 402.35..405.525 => 1.96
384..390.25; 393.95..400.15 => 1.30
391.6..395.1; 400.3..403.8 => 2.05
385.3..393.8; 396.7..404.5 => 1.67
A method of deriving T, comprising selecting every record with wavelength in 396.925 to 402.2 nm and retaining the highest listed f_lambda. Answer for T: 95.3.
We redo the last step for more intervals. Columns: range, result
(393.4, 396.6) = 71.6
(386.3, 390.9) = 68.8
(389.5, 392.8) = 69.3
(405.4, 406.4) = 88.3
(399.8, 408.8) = 96.5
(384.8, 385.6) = 49.8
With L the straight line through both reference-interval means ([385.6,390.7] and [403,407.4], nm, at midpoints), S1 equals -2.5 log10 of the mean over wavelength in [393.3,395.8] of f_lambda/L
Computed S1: 0.28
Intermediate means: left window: 51.7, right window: 85.1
